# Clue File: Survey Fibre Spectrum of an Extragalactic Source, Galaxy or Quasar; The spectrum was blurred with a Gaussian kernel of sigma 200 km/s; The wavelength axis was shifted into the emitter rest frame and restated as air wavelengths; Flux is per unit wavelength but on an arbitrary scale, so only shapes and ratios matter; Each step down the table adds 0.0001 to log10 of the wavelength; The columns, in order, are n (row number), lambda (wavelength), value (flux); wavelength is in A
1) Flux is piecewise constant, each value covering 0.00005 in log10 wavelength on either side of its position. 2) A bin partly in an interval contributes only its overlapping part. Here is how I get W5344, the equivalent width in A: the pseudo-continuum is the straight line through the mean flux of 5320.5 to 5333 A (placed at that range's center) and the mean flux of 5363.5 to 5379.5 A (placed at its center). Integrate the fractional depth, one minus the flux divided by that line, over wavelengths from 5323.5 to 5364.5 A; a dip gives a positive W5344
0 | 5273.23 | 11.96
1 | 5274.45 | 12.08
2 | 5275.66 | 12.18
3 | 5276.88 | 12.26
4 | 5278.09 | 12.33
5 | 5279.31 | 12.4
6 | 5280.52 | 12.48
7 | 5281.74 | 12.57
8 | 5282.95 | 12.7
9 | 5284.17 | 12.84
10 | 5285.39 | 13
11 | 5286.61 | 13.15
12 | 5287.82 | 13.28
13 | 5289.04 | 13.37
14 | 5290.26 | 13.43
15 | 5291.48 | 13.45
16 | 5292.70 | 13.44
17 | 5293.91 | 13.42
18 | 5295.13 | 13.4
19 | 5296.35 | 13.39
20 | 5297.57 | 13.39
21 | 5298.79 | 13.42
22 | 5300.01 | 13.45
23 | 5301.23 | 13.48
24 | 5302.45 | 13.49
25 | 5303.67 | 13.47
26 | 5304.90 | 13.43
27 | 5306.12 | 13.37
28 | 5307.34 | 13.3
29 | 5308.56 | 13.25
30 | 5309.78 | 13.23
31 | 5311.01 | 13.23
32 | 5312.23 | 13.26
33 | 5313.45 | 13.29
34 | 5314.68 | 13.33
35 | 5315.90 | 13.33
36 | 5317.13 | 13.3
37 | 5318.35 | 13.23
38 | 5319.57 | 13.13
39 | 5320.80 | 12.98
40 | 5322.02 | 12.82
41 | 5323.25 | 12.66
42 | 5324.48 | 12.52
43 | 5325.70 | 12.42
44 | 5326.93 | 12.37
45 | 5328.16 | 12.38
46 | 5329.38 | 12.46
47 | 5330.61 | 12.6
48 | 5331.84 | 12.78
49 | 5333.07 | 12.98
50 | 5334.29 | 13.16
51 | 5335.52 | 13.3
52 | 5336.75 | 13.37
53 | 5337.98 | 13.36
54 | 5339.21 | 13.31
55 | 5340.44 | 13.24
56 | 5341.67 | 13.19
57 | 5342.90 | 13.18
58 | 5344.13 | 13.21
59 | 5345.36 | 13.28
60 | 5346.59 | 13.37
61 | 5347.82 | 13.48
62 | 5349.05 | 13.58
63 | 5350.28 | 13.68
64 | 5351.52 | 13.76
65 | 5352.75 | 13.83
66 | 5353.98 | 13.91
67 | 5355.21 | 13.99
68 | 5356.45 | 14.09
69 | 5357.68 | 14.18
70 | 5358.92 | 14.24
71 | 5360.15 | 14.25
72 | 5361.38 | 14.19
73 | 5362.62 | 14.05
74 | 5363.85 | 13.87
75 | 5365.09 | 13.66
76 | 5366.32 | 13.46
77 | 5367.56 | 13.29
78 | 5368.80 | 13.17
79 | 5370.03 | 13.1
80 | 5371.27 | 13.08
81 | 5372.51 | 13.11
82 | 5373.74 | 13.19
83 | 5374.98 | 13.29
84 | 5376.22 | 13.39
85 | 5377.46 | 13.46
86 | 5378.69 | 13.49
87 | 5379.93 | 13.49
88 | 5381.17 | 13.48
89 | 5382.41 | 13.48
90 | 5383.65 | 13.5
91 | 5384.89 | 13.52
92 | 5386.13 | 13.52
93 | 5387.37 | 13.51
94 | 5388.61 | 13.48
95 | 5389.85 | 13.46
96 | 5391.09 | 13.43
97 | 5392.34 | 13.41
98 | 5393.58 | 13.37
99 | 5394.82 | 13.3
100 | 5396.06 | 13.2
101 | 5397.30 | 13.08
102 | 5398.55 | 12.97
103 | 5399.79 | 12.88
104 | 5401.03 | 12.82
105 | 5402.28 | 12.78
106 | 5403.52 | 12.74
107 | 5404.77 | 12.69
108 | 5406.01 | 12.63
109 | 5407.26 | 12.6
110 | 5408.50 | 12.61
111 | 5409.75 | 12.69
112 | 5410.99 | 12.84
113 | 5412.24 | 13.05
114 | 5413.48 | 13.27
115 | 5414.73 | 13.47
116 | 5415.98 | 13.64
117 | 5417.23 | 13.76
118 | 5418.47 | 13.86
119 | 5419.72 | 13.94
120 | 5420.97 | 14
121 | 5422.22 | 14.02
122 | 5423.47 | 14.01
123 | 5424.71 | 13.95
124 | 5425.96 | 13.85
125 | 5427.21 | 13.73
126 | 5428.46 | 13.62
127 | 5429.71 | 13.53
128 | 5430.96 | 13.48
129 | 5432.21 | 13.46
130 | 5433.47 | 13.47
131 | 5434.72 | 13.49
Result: -1.5 A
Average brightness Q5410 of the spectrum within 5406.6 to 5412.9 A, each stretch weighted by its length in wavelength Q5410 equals 12.8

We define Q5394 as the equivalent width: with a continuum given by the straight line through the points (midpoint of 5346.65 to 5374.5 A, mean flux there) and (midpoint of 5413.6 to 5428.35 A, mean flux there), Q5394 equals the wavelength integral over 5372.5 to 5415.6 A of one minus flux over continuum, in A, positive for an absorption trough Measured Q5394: 1.79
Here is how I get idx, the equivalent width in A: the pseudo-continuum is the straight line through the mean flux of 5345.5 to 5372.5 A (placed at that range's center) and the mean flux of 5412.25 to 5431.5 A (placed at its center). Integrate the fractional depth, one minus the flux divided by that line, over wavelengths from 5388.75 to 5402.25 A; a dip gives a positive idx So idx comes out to 0.52 A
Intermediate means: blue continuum 13.7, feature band 13.2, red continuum 13.7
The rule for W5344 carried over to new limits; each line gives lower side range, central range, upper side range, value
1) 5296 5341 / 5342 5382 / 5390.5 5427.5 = -1.2 A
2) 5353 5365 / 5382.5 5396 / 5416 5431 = 0.5 A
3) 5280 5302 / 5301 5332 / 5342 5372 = 0.8 A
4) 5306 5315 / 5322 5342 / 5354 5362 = 1.2 A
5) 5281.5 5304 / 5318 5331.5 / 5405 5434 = 0.7 A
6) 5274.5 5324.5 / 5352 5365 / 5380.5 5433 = -0.8 A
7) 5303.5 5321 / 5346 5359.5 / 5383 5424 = -0.6 A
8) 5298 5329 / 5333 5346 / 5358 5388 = 0.1 A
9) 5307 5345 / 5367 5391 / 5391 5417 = -0.6 A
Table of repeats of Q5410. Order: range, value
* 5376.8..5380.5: 13.5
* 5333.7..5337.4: 13.3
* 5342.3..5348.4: 13.3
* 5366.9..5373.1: 13.1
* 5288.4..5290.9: 13.4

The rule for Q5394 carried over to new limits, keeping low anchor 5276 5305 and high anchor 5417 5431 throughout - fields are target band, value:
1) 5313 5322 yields 0.0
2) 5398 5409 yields 0.8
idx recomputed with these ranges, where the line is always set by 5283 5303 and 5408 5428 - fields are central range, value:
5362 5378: 0.1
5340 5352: 0.0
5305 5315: 0.0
